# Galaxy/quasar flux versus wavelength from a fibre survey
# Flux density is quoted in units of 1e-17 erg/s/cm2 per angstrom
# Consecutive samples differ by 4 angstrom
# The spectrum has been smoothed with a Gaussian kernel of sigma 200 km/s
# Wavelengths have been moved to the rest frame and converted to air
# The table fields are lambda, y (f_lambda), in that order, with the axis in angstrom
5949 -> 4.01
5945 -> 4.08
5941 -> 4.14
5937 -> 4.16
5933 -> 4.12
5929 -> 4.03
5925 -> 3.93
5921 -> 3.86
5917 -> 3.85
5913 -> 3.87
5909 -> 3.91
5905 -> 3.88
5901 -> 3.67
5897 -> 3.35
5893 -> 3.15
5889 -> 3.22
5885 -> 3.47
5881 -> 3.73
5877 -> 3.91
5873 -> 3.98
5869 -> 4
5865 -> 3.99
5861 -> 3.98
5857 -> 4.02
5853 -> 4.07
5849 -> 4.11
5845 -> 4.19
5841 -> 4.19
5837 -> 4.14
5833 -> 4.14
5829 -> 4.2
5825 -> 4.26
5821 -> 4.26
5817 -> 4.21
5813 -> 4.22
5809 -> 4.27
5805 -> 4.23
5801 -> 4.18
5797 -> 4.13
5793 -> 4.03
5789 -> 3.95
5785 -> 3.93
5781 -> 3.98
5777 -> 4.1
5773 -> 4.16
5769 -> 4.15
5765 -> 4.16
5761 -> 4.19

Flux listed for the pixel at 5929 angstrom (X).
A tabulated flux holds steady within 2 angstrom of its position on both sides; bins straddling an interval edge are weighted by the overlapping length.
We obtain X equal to 4.03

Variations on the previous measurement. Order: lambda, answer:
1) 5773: 4.16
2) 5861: 3.98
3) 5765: 4.16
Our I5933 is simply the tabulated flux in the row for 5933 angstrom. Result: 4.12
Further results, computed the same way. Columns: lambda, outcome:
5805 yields 4.23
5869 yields 4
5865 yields 3.99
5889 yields 3.22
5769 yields 4.15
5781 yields 3.98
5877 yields 3.91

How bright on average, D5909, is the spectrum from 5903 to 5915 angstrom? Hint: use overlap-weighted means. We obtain 3.89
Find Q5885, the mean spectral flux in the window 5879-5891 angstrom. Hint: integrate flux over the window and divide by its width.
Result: 3.47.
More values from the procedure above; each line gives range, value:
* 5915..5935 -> 3.96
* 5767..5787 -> 4.06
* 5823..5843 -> 4.19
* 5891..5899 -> 3.25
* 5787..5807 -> 4.1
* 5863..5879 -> 3.97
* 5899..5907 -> 3.77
